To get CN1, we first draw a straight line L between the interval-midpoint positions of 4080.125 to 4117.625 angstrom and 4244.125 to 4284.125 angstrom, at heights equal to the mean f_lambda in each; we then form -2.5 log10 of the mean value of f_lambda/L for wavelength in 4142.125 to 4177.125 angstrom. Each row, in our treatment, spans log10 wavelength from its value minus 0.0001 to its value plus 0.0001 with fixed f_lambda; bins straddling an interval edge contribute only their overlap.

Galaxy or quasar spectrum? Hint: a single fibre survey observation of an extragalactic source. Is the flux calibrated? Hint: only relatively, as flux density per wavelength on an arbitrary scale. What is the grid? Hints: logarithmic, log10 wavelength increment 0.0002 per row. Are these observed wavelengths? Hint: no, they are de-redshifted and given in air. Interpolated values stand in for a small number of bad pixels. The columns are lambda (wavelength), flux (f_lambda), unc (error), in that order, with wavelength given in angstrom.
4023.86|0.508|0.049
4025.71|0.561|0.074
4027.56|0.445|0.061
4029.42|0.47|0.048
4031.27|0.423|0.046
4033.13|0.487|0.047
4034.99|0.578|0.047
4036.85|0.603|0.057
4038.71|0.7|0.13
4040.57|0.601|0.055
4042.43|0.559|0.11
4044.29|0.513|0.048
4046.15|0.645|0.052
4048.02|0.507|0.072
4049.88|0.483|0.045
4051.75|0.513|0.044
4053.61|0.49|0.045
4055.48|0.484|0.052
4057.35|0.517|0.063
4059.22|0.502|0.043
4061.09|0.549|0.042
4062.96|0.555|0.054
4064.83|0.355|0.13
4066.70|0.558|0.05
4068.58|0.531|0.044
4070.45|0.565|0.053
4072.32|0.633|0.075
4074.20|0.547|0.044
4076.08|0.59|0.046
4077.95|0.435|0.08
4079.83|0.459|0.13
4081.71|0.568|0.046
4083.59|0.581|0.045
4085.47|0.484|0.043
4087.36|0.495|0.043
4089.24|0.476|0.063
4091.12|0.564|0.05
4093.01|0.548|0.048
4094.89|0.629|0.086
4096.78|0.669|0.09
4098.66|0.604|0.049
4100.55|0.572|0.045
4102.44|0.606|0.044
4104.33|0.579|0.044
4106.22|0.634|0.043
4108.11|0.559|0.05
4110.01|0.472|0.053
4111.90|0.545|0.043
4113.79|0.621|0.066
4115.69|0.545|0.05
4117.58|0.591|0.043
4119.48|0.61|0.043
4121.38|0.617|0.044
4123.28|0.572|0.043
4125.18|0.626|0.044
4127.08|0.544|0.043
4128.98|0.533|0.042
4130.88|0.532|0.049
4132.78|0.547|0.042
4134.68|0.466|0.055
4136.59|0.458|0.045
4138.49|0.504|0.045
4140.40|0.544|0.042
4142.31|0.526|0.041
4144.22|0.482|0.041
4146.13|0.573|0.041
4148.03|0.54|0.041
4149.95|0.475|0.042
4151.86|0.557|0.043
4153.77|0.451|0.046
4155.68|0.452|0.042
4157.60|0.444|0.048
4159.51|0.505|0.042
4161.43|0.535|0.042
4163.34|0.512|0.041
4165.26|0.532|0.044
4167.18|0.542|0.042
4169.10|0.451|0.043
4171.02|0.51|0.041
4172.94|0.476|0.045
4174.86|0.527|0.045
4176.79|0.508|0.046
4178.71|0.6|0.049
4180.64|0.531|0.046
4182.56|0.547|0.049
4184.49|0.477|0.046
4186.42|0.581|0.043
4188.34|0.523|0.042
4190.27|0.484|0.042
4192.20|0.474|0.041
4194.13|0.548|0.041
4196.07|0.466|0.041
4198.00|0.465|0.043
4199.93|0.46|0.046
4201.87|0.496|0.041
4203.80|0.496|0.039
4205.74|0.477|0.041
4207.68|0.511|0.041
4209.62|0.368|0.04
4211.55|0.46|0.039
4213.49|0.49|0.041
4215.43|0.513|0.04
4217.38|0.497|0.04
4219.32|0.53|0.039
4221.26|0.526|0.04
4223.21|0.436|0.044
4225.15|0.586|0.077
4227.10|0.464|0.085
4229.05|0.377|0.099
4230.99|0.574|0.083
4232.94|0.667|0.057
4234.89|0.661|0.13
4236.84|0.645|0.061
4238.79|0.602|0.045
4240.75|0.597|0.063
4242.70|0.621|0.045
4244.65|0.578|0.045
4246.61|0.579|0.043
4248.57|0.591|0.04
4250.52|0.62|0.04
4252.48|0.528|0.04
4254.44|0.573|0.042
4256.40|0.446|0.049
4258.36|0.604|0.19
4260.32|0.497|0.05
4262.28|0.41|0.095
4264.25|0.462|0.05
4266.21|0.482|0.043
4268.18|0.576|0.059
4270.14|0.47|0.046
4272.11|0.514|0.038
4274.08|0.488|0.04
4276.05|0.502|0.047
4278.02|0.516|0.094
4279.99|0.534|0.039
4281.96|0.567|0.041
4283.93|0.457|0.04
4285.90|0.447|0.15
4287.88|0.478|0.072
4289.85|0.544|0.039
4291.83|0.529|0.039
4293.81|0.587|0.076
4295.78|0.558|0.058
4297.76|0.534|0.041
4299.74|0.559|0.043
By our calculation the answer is 0.093 mag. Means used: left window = 0.565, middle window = 0.505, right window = 0.524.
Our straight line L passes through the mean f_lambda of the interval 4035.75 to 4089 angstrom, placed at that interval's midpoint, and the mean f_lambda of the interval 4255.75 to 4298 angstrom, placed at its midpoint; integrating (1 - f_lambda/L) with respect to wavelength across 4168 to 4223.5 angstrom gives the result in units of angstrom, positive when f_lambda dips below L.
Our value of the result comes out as 2.2 angstrom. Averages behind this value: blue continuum 0.536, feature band 0.498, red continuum 0.509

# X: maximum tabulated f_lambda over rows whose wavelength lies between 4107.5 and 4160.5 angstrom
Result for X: 0.626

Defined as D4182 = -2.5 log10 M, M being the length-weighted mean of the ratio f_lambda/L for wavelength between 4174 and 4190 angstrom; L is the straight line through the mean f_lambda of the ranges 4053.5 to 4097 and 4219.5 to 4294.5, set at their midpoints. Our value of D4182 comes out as -0.002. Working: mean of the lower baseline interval 0.531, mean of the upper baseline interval 0.535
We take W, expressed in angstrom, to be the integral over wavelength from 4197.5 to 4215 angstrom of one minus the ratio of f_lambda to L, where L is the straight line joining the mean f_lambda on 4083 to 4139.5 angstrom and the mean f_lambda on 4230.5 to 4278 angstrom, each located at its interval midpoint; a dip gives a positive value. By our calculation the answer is 2.7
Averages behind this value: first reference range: 0.559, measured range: 0.471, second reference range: 0.552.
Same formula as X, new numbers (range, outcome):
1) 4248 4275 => 0.62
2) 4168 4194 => 0.6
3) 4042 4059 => 0.645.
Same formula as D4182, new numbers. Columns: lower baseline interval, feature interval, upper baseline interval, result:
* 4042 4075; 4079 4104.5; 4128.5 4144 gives -0.08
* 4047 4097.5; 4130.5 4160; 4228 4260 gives 0.10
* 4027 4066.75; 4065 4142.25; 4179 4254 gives -0.05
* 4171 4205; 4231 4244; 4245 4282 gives -0.20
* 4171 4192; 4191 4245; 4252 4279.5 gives -0.01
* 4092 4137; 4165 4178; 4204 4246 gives 0.09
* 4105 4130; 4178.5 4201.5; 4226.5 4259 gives 0.13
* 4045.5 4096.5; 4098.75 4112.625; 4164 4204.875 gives -0.09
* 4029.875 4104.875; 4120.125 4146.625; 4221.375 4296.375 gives 0.01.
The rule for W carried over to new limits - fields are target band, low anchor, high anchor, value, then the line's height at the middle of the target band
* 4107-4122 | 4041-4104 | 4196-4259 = -0.9 angstrom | 0.538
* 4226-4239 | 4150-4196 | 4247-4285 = -1.3 angstrom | 0.515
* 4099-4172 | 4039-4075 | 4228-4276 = 0.5 angstrom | 0.54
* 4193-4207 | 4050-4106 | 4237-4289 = 1.2 angstrom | 0.534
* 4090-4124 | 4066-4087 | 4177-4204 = -3.4 angstrom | 0.532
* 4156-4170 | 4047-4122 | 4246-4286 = 0.9 angstrom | 0.534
